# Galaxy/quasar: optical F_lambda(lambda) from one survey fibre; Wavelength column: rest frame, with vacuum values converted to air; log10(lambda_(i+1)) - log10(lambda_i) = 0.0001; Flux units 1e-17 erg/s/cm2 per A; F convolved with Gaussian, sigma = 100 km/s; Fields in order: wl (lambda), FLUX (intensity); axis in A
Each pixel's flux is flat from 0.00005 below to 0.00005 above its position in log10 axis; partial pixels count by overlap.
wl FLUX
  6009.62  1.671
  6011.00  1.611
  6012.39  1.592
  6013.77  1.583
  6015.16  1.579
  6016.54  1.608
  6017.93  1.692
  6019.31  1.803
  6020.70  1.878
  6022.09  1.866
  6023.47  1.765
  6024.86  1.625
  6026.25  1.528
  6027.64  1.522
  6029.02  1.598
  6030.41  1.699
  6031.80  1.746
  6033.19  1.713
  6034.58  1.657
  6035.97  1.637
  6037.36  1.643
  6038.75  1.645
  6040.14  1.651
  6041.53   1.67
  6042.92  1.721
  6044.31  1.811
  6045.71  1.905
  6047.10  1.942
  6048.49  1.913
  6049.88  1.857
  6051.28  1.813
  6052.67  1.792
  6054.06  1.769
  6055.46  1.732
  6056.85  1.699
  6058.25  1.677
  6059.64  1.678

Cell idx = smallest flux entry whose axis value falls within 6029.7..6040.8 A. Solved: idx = 1.637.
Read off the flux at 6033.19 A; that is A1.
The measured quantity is 1.713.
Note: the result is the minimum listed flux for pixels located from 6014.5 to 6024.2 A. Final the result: 1.579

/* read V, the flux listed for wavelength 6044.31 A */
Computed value 1.811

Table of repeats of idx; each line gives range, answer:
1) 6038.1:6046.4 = 1.645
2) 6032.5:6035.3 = 1.657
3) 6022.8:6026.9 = 1.528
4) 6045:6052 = 1.813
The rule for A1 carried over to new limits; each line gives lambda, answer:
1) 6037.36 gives 1.643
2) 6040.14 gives 1.651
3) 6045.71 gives 1.905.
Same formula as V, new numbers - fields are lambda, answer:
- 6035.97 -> 1.637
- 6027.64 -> 1.522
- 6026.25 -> 1.528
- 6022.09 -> 1.866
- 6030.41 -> 1.699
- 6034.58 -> 1.657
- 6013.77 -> 1.583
